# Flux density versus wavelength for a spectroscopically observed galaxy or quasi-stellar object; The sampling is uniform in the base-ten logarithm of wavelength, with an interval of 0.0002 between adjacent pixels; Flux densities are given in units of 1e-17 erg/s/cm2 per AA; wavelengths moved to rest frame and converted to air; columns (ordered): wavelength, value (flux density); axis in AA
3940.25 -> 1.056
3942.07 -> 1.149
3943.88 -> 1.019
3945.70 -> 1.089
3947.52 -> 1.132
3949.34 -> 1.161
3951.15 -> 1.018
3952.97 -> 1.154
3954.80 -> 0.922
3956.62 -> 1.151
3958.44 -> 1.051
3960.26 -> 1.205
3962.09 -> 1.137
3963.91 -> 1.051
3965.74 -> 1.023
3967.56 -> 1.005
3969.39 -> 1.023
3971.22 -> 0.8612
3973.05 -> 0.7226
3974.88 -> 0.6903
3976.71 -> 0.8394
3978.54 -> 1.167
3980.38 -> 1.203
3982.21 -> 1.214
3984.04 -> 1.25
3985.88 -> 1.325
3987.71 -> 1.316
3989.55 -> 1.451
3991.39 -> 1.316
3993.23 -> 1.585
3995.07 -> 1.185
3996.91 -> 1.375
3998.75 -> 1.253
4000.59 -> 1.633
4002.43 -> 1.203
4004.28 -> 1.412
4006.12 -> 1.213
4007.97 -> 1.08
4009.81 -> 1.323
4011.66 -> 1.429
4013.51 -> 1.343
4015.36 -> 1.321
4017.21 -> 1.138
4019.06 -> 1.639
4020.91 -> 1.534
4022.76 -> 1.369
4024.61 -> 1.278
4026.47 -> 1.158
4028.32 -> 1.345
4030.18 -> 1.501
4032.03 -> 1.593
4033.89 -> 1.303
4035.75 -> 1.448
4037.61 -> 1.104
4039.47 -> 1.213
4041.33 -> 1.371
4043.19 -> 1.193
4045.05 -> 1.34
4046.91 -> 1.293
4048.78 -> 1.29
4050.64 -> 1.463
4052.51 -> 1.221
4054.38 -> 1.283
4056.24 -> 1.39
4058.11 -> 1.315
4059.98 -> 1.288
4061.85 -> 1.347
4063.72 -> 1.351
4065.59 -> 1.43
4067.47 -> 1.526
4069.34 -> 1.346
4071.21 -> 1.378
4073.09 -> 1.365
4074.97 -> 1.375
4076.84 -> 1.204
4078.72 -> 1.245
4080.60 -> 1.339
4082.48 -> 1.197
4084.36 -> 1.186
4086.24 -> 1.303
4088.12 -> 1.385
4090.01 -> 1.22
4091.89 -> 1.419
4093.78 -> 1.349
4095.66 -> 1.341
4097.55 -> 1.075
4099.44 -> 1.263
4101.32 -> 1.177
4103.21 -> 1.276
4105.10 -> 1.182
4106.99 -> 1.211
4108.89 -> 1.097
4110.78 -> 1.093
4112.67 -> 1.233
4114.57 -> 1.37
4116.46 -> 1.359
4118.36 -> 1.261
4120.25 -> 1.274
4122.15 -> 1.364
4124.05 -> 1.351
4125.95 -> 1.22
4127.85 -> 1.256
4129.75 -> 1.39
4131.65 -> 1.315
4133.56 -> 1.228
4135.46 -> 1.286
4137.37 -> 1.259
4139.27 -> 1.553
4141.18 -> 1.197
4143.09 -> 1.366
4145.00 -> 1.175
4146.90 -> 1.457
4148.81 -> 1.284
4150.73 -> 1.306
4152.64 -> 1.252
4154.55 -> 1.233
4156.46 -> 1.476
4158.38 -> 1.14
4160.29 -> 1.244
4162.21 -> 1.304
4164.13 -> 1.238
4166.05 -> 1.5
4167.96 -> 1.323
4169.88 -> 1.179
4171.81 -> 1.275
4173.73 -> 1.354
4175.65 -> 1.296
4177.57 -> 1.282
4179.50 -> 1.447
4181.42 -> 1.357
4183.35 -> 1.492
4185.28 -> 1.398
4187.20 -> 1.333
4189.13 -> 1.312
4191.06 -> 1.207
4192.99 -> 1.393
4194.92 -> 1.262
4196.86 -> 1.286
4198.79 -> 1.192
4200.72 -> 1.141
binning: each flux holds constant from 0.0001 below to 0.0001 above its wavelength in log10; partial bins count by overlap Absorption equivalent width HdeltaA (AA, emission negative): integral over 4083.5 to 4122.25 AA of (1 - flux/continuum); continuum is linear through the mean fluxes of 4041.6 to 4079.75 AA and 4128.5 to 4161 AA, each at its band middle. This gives 1.81 AA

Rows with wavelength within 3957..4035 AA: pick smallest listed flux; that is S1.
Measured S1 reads 0.6903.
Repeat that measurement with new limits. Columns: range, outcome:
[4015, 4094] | 1.104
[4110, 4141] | 1.093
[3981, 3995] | 1.214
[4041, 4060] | 1.193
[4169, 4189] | 1.179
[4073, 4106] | 1.075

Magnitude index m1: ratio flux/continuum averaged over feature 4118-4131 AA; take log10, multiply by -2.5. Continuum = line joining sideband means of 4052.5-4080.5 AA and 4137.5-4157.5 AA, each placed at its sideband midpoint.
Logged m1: 0.02 mag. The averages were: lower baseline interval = 1.34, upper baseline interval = 1.33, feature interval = 1.31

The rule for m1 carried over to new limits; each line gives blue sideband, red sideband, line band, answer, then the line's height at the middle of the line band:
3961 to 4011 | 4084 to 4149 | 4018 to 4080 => -0.10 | 1.23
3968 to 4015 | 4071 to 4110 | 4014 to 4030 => -0.10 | 1.23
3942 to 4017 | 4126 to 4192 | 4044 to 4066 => -0.08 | 1.23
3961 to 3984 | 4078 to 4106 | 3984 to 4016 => -0.25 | 1.07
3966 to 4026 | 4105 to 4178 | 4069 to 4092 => -0.03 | 1.27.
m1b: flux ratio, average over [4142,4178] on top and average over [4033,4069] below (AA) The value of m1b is 0.98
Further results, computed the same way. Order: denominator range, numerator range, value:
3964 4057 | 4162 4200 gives 1.05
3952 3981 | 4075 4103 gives 1.26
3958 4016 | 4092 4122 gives 1.04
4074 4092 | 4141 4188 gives 1.03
